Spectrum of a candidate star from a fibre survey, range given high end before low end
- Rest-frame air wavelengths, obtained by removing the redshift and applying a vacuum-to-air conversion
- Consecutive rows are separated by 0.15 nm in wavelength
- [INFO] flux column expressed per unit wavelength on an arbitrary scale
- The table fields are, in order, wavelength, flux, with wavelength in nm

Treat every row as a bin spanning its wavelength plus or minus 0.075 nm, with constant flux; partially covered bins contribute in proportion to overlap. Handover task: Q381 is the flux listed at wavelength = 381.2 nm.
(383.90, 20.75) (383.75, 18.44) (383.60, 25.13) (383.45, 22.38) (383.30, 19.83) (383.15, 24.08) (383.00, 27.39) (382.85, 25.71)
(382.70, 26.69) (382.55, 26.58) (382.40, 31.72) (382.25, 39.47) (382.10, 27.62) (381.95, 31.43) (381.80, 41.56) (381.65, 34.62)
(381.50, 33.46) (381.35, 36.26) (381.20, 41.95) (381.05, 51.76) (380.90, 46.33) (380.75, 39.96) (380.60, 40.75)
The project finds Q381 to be 41.95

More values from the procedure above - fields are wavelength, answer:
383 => 27.39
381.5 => 33.46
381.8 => 41.56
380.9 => 46.33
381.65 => 34.62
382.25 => 39.47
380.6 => 40.75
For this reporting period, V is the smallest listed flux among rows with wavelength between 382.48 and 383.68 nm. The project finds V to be 19.83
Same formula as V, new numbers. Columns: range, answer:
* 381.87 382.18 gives 27.62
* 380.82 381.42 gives 36.26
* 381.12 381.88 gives 33.46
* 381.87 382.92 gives 25.71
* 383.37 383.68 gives 22.38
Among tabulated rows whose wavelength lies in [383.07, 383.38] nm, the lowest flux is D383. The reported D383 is 19.83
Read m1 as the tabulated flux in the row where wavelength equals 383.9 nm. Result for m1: 20.75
